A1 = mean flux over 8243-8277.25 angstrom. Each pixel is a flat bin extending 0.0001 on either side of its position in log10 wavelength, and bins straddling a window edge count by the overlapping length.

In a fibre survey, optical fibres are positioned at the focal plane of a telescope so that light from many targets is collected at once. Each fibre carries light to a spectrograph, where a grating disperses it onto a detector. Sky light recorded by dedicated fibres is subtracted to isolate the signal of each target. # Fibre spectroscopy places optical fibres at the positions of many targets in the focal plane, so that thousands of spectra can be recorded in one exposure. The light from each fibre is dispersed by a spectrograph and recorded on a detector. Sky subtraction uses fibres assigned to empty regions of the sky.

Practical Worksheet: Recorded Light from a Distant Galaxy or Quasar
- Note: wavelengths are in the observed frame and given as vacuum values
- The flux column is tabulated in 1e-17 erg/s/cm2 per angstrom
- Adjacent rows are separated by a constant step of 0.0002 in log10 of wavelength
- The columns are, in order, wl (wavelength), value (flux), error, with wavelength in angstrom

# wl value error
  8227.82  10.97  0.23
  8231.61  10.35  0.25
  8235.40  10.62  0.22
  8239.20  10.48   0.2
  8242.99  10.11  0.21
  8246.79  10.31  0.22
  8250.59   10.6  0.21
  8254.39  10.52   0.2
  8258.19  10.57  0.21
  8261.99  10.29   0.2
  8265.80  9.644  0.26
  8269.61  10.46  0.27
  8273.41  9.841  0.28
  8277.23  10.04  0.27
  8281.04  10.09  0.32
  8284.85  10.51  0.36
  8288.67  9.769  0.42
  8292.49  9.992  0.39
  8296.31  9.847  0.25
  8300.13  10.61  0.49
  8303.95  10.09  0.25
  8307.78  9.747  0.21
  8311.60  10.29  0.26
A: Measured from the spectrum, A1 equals 10.3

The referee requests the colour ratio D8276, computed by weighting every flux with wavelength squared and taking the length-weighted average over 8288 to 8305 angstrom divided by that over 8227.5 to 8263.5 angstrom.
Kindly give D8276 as 1.0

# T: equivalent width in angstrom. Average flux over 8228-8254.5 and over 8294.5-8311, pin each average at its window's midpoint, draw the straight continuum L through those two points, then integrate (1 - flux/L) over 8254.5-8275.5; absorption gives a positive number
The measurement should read 0.3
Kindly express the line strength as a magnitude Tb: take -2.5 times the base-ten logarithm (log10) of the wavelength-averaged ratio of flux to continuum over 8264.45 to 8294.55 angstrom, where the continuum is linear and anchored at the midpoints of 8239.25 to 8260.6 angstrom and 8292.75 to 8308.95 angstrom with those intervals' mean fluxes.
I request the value 0.02 mag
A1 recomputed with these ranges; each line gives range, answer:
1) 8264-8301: 10.1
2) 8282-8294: 10.1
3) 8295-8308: 10.1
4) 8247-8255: 10.5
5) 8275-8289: 10.1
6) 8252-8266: 10.3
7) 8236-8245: 10.3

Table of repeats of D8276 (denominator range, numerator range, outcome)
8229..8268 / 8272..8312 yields 0.98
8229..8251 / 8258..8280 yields 0.98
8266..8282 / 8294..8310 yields 1.01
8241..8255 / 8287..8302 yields 0.98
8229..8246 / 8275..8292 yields 0.98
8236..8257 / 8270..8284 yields 0.97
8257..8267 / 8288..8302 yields 1.00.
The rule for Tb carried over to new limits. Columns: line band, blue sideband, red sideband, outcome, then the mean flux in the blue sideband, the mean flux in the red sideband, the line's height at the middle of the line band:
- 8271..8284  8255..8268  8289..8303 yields 0.011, 10.2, 10.1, 10.2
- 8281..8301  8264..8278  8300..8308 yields -0.004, 9.99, 10.1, 10.1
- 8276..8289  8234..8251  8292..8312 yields 0.005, 10.4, 10.1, 10.2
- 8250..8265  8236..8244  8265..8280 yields -0.025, 10.4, 10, 10.2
